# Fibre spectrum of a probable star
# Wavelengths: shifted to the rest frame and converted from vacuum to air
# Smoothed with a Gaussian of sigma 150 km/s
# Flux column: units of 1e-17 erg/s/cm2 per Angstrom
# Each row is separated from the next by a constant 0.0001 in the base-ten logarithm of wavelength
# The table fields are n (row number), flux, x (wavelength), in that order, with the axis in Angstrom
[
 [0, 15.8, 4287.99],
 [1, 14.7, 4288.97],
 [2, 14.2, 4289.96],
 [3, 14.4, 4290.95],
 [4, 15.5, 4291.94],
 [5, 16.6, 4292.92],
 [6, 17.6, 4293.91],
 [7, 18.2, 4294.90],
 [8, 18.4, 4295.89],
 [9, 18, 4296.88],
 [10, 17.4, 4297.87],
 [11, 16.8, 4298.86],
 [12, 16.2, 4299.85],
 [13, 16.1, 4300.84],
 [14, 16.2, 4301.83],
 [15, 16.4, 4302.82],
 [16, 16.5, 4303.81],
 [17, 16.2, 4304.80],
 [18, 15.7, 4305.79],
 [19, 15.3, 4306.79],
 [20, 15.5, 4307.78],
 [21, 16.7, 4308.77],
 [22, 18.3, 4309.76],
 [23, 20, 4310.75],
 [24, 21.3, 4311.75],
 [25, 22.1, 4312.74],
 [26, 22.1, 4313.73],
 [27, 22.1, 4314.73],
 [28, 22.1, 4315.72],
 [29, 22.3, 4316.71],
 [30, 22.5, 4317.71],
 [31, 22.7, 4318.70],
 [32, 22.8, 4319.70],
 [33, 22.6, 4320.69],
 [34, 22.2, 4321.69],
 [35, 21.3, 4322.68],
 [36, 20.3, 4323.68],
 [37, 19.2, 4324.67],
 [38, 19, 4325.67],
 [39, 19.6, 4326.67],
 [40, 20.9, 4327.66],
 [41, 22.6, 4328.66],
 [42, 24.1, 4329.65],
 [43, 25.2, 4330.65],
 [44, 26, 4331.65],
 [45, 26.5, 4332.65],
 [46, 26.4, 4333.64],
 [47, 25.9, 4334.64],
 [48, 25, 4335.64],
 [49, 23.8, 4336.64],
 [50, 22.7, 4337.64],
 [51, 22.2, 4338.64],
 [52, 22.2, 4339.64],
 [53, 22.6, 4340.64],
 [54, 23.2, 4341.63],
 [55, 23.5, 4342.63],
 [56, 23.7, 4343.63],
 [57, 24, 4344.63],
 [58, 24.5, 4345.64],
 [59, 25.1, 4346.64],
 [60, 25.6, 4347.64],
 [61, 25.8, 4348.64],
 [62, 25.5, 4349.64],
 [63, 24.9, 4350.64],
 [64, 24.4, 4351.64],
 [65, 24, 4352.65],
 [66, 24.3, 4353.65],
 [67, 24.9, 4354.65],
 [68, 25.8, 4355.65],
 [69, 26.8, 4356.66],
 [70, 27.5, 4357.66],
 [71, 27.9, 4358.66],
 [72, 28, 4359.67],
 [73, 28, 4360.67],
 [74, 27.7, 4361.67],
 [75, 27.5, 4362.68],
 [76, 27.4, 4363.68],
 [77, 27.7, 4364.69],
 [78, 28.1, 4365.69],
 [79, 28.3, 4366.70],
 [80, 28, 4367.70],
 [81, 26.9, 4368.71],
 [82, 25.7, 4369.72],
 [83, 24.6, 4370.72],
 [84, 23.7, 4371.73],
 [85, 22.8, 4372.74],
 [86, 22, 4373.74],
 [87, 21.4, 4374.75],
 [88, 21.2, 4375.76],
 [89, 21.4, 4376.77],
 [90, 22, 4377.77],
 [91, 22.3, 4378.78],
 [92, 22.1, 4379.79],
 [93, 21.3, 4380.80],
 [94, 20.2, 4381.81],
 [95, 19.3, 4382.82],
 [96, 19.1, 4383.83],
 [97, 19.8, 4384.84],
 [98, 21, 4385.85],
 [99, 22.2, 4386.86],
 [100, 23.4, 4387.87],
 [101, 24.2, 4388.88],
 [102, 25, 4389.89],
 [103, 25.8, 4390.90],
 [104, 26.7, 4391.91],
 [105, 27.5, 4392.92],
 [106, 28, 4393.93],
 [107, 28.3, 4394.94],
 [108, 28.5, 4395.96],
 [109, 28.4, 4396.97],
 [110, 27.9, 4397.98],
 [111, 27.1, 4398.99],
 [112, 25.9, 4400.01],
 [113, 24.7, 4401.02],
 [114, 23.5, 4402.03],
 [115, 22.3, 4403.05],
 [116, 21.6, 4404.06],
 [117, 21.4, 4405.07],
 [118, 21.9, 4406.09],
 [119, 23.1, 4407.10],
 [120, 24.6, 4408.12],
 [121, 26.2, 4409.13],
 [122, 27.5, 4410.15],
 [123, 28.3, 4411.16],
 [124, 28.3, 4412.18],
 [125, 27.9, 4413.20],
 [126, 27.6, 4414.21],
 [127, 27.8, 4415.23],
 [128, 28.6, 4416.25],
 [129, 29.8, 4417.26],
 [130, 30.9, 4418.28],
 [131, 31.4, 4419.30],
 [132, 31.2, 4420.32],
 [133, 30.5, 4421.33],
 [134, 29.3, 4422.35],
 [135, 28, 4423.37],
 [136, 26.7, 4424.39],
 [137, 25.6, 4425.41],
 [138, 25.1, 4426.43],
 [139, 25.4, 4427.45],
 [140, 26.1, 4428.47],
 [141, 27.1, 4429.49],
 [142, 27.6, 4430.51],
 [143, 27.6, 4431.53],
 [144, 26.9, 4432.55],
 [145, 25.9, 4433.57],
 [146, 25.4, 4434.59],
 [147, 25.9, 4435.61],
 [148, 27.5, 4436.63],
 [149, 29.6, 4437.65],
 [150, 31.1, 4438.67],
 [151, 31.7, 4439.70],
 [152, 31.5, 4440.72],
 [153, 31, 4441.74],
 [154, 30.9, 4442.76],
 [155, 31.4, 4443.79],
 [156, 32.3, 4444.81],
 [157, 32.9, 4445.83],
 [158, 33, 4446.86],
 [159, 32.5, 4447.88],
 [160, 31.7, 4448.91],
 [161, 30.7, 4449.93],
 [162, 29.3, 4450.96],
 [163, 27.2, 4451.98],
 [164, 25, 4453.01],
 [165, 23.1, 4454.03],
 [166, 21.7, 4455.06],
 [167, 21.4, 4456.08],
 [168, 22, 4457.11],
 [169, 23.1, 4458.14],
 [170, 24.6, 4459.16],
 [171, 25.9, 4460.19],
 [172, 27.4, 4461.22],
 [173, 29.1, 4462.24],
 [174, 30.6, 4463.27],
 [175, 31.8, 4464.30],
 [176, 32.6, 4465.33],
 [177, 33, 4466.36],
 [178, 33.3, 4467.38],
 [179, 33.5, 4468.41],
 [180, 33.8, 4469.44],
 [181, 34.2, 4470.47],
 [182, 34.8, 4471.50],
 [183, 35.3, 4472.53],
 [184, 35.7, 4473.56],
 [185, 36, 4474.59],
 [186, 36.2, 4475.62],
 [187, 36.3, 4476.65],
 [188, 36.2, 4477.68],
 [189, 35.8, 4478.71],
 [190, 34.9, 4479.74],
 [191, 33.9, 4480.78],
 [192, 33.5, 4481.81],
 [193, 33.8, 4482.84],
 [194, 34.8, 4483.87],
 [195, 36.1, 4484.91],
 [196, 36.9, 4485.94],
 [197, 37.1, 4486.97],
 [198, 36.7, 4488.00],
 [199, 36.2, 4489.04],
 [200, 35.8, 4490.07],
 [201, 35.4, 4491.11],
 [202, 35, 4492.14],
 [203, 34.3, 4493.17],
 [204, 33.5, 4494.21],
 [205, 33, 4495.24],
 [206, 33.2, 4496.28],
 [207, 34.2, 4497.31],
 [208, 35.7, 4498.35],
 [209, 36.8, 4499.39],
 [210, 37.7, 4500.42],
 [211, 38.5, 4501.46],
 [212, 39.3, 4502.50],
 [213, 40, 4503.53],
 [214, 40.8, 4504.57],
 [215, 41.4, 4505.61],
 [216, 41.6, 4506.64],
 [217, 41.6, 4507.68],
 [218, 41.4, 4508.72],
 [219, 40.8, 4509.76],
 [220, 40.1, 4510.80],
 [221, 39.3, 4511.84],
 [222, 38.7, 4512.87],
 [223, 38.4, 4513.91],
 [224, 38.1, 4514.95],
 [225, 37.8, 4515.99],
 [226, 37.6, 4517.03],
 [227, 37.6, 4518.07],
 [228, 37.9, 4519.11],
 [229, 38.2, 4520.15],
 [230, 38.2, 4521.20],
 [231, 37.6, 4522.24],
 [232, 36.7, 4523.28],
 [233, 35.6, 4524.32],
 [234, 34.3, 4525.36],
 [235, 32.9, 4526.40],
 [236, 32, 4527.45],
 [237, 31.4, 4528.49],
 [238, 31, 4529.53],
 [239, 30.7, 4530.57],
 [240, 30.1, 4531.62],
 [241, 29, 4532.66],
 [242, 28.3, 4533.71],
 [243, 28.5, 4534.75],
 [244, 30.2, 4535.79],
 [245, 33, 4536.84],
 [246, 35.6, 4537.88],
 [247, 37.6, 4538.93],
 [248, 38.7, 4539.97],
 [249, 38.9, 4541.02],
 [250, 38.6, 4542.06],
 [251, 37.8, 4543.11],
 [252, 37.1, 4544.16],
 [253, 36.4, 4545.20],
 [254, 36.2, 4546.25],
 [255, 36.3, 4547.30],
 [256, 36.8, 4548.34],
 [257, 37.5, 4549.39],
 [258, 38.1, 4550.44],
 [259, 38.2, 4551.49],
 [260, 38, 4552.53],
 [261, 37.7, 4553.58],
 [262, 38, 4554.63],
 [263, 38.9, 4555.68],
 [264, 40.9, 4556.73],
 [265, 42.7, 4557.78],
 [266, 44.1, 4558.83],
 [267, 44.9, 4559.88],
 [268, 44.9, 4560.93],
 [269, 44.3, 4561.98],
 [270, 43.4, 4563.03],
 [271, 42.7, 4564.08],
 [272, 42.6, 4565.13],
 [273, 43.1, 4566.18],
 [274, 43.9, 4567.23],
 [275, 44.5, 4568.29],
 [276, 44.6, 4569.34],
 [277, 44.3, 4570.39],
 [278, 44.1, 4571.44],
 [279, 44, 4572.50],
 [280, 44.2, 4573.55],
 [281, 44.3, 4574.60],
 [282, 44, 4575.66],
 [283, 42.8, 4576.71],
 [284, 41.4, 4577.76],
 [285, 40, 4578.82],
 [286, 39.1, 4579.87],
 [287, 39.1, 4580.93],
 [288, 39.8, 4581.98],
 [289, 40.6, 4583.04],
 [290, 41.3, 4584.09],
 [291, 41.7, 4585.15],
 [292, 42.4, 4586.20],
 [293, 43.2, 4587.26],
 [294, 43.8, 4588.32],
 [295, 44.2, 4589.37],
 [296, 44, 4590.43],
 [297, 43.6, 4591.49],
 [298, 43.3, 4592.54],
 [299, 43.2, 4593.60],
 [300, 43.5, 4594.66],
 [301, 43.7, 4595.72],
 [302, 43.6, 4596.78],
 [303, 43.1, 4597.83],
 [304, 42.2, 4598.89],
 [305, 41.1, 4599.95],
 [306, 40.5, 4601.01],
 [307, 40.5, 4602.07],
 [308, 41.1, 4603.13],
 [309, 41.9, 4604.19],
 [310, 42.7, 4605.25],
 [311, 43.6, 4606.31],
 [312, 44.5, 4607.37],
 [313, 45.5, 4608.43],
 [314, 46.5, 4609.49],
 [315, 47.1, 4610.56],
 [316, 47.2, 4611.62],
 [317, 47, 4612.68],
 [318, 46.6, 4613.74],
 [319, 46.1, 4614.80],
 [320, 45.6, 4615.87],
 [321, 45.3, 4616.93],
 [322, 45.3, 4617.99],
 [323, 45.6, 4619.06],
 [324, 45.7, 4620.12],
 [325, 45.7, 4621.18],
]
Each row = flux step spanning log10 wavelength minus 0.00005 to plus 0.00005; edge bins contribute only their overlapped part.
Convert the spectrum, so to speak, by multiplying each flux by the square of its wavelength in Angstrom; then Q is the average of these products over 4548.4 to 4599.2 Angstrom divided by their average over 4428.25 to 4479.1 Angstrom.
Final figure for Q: 1.48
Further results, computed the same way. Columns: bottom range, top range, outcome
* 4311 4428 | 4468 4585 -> 1.64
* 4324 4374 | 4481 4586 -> 1.67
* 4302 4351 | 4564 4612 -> 2.20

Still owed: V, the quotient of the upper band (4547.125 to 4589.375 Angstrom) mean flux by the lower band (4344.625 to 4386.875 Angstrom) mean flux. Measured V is 1.7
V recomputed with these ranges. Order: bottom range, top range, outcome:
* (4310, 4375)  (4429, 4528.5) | 1.38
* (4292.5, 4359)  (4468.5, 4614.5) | 1.80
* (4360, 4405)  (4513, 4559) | 1.47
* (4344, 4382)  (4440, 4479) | 1.23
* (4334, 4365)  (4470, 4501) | 1.40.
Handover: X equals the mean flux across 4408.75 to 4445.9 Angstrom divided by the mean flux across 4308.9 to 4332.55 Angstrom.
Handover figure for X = 1.31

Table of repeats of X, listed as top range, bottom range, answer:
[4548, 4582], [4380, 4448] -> 1.56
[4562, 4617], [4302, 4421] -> 1.81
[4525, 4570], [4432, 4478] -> 1.25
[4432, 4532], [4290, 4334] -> 1.71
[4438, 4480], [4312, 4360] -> 1.30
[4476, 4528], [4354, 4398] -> 1.48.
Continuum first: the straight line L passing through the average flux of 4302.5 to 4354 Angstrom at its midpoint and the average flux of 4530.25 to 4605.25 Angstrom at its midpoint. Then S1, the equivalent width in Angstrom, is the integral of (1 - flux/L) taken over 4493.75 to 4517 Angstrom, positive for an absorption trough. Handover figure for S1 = -1.8 Angstrom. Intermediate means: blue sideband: 22.1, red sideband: 40.2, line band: 38.3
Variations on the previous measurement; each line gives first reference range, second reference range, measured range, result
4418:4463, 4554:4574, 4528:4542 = 2.4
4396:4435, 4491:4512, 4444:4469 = 2.6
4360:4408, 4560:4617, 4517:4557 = 3.2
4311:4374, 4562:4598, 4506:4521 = -0.6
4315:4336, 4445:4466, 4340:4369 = -2.4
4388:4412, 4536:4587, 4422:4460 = 2.1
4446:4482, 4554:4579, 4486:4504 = -0.8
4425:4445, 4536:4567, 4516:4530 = 0.4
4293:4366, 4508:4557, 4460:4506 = -2.9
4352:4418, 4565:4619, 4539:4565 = 0.2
